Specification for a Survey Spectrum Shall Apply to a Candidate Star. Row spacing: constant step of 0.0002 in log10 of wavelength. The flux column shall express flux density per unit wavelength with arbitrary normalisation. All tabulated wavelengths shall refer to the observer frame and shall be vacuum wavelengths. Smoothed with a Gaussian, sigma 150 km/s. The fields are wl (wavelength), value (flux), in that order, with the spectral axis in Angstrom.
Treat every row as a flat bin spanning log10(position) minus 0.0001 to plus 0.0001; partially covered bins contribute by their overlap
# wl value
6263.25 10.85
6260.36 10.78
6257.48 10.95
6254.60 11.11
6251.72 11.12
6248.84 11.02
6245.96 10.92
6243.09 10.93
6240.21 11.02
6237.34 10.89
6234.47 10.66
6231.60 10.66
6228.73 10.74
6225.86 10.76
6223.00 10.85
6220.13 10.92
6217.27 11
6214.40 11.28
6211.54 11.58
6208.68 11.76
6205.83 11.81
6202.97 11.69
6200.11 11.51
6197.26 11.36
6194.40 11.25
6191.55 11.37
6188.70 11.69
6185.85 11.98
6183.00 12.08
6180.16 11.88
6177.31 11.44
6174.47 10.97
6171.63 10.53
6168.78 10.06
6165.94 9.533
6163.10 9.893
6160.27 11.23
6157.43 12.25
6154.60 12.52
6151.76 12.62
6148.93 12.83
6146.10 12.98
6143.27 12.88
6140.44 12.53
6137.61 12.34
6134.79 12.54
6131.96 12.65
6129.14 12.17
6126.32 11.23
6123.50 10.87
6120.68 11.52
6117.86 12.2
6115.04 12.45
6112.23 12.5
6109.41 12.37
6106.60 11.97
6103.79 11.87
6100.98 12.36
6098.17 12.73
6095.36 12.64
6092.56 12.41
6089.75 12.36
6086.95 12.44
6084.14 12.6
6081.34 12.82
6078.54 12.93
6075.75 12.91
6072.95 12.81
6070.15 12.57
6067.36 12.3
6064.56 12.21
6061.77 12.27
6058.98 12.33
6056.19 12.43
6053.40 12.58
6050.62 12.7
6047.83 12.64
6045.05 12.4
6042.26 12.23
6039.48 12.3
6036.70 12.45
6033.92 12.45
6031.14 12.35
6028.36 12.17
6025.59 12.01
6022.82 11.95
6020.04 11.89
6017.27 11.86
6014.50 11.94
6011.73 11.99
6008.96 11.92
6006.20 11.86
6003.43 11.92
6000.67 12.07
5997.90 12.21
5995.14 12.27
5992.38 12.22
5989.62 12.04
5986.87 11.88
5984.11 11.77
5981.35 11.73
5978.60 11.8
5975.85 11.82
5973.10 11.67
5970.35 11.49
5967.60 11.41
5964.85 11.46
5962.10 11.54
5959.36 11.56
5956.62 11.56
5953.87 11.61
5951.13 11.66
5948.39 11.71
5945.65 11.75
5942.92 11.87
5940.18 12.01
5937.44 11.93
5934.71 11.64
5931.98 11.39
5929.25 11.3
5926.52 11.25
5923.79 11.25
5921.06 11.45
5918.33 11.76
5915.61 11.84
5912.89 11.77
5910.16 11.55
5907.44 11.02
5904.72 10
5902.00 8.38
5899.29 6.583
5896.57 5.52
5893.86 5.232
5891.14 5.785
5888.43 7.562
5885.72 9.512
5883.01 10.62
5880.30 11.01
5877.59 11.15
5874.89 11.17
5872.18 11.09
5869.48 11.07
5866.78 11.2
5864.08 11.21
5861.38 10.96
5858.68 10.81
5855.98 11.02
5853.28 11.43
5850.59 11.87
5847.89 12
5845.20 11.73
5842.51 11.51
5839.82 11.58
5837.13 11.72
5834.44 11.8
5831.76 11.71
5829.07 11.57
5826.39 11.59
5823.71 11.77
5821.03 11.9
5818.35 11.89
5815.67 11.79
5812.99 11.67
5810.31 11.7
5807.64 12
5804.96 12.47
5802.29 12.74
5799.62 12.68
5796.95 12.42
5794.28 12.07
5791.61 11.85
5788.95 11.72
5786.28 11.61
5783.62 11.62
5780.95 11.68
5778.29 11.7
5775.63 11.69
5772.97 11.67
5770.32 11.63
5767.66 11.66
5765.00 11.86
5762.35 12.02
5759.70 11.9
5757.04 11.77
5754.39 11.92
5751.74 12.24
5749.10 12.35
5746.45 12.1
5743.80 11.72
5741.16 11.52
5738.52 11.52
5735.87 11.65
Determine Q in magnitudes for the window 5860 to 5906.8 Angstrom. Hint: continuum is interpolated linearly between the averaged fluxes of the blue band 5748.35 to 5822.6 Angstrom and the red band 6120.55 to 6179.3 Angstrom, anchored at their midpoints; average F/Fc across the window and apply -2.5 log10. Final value 0.262 mag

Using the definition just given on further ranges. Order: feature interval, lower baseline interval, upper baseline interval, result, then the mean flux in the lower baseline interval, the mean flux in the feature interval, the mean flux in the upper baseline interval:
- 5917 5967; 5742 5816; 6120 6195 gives 0.023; 11.9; 11.6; 11.7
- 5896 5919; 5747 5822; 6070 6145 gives 0.216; 11.9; 9.92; 12.4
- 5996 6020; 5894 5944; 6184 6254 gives -0.117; 10.6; 12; 11.2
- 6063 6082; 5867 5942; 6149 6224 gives -0.160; 10.2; 12.6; 11.4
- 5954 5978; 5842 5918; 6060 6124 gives -0.049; 10.2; 11.6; 12.4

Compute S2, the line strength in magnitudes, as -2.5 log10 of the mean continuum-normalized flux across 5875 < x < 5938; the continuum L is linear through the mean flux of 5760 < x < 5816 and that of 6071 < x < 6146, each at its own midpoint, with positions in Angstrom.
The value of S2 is 0.21 mag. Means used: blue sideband 11.9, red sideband 12.4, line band 9.98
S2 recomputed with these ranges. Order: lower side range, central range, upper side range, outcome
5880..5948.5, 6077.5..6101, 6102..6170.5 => -0.09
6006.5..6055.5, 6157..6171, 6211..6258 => 0.09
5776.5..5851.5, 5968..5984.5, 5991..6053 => 0.04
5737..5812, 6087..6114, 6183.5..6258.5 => -0.09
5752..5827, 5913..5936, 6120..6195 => 0.03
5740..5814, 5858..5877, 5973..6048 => 0.08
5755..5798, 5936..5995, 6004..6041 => 0.02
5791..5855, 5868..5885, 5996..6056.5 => 0.10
